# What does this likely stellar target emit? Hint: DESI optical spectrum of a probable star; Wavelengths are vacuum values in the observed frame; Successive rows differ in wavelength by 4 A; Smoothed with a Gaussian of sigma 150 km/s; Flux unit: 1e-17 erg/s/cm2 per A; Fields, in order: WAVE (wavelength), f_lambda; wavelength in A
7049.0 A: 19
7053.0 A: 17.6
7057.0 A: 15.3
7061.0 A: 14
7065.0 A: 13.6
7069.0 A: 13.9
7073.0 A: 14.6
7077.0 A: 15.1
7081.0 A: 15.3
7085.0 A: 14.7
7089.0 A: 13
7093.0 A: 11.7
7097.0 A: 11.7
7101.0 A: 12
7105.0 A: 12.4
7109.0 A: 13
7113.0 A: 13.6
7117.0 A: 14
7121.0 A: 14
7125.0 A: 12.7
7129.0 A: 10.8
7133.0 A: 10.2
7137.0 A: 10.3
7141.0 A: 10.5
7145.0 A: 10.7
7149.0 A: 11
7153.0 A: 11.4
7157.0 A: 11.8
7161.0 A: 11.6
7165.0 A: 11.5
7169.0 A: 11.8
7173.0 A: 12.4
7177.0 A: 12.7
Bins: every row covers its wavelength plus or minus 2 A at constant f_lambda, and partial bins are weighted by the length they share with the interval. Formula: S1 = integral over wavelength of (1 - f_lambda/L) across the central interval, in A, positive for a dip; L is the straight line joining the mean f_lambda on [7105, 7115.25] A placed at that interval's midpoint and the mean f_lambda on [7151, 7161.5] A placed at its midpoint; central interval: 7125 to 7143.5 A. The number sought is 2.5 A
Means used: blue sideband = 13.1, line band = 10.7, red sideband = 11.6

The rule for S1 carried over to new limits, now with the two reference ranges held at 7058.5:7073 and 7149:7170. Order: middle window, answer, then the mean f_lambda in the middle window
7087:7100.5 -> 1.2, 12.1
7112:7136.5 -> 0.2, 12.4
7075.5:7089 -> -1.2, 14.7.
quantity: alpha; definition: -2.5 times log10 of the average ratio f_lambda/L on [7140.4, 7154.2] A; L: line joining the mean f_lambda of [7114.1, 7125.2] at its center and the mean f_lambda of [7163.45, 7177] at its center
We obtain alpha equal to 0.172 mag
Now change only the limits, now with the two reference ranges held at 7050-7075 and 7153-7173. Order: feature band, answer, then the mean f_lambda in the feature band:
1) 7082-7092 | 0.033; 13.8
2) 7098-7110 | 0.107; 12.4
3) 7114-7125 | -0.047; 13.7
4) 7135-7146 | 0.187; 10.5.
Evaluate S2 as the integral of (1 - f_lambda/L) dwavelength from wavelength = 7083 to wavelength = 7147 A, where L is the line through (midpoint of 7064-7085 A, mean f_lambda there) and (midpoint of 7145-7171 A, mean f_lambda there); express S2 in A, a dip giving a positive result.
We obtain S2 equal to 4.2 A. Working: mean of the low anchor 14.6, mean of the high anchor 11.5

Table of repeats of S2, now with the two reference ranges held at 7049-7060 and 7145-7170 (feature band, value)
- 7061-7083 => 1.9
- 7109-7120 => 0.0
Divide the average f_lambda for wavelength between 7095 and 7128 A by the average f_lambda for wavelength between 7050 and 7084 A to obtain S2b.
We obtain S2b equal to 0.86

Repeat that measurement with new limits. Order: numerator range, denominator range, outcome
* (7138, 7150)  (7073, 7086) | 0.71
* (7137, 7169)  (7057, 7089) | 0.78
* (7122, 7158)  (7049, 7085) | 0.73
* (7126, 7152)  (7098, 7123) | 0.82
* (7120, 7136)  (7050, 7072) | 0.78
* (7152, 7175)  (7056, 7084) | 0.81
